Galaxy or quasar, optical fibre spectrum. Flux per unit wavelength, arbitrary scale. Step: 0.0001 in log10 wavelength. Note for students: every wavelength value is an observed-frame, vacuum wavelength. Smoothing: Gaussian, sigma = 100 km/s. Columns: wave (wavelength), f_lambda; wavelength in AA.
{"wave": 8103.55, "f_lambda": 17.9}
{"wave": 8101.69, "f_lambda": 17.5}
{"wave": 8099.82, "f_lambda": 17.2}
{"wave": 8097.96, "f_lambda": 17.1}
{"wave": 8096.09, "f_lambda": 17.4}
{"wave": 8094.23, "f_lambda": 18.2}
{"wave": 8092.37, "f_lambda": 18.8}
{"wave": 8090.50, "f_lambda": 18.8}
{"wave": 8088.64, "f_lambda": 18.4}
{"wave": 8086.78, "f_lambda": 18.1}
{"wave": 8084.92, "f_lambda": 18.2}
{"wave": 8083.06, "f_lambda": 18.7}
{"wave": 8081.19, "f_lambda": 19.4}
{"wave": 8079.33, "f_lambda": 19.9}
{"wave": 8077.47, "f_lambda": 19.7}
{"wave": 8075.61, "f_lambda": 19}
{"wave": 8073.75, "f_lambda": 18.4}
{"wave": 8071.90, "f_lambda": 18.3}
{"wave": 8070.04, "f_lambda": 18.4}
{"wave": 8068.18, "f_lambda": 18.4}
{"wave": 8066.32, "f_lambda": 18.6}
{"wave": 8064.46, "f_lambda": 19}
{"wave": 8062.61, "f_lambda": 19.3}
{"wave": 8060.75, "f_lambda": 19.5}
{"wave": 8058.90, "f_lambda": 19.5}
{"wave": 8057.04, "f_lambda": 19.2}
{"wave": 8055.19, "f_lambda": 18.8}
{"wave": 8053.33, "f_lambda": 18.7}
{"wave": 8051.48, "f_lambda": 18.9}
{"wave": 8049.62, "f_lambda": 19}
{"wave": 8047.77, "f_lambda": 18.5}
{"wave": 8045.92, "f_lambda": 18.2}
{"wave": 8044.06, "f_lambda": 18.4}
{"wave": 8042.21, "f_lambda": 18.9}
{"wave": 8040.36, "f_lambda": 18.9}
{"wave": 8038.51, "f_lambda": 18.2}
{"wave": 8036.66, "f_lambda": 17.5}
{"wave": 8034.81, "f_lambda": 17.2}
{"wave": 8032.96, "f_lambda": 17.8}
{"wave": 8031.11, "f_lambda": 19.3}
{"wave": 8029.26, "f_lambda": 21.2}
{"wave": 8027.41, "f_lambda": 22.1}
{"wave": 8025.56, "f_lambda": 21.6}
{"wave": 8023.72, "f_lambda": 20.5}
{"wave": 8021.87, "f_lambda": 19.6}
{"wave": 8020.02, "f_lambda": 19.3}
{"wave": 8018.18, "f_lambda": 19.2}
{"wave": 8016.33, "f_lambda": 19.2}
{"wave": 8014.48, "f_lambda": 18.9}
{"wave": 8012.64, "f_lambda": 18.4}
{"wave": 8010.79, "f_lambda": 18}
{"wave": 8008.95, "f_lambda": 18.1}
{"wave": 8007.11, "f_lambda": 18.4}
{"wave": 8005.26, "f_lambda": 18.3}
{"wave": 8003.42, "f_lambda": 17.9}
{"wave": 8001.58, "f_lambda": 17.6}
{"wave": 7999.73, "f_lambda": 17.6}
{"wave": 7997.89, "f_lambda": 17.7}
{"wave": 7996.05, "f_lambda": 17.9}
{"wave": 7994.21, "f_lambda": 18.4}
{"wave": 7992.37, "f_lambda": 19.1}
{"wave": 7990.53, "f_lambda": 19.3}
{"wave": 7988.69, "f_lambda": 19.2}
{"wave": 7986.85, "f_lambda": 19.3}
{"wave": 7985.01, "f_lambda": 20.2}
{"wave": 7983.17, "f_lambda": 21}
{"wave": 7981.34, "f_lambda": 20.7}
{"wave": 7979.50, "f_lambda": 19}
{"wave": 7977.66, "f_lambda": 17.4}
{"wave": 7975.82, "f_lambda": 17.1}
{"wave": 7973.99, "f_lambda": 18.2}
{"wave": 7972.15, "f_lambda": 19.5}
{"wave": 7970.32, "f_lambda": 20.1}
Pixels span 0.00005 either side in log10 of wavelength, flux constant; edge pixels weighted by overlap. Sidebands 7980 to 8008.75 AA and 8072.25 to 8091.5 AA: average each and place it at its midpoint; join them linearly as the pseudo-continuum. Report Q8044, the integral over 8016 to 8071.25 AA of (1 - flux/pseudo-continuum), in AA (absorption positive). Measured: -0.8 AA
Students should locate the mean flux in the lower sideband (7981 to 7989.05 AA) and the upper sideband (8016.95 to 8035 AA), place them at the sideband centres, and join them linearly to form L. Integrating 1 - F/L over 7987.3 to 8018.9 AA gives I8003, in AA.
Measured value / 2.5 AA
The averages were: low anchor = 20.1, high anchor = 19.9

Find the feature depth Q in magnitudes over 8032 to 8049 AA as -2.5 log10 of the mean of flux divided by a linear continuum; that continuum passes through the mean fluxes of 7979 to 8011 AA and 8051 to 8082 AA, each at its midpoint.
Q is 0.04 mag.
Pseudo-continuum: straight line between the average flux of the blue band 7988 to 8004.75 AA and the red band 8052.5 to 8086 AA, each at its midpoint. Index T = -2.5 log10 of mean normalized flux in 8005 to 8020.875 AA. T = -0.01 mag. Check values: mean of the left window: 18.3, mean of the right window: 18.9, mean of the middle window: 18.7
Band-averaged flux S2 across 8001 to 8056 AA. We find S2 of 18.9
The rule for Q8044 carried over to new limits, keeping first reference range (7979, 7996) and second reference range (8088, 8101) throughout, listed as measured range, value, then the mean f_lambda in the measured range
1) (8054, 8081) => -0.96 AA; 19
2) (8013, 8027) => -0.55 AA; 19.8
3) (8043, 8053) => 0.01 AA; 18.6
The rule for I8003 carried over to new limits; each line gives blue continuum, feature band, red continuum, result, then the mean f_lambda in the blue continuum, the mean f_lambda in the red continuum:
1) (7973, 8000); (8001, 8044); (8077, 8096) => -0.4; 18.8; 18.7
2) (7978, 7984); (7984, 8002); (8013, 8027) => 1.1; 20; 19.8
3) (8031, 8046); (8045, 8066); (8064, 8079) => -0.5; 18.2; 18.8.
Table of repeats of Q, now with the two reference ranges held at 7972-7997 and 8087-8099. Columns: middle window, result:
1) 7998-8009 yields 0.05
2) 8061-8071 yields -0.03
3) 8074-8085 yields -0.05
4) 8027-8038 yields -0.02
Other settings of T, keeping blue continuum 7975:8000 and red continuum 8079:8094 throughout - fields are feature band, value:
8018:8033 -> -0.08 mag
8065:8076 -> 0.01 mag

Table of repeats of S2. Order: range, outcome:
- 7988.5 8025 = 18.7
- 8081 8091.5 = 18.5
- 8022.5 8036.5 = 19.8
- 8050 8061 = 19.1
